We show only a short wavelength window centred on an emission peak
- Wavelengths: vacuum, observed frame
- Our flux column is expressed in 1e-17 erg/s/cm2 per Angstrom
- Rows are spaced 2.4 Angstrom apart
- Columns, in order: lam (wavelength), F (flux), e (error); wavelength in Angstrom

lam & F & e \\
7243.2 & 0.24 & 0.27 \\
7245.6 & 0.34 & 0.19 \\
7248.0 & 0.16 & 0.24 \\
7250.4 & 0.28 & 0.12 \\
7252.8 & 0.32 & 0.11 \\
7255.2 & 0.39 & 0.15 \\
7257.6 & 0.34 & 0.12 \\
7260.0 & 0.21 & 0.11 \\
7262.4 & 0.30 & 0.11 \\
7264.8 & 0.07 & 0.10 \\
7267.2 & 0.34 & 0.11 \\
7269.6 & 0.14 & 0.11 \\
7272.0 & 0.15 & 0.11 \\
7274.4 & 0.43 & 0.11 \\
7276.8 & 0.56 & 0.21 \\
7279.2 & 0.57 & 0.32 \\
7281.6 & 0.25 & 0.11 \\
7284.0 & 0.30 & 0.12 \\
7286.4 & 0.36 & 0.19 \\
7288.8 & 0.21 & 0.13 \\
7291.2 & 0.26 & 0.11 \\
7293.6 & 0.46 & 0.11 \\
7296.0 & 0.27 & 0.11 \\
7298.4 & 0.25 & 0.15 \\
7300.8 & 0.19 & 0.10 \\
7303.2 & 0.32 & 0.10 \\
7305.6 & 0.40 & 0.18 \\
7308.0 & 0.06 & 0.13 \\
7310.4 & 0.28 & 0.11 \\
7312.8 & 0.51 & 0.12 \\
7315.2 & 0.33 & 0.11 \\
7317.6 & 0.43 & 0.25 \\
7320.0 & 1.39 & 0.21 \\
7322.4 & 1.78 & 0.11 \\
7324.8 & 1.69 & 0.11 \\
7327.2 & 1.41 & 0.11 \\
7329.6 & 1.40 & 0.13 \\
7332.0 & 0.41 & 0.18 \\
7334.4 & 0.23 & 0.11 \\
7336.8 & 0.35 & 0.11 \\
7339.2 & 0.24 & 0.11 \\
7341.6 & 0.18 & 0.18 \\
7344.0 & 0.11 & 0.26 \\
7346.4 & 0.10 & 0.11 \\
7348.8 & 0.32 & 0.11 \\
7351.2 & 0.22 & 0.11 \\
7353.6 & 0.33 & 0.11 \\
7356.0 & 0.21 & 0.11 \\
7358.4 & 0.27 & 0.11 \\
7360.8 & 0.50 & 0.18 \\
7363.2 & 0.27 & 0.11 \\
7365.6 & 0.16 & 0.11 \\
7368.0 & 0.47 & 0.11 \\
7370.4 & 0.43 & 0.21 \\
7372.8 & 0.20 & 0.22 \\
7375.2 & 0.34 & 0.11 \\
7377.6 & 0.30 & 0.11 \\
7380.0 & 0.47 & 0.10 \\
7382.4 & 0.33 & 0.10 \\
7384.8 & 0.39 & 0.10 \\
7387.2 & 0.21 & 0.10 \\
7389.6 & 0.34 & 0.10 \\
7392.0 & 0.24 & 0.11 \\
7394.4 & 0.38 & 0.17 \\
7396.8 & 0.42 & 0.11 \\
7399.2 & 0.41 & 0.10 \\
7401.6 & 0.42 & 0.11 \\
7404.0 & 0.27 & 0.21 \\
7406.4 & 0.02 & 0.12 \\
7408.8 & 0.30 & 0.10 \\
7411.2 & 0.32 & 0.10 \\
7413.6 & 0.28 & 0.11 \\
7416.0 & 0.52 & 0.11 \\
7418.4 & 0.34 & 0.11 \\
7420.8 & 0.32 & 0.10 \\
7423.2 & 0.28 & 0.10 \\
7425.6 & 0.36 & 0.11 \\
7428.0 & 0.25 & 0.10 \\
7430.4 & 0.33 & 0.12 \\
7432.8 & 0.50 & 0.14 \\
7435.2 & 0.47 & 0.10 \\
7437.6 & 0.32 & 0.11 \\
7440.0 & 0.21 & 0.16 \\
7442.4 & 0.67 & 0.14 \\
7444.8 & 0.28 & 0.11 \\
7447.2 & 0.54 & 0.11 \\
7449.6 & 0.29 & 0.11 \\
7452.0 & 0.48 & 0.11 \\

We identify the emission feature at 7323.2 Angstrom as [O II] 3727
